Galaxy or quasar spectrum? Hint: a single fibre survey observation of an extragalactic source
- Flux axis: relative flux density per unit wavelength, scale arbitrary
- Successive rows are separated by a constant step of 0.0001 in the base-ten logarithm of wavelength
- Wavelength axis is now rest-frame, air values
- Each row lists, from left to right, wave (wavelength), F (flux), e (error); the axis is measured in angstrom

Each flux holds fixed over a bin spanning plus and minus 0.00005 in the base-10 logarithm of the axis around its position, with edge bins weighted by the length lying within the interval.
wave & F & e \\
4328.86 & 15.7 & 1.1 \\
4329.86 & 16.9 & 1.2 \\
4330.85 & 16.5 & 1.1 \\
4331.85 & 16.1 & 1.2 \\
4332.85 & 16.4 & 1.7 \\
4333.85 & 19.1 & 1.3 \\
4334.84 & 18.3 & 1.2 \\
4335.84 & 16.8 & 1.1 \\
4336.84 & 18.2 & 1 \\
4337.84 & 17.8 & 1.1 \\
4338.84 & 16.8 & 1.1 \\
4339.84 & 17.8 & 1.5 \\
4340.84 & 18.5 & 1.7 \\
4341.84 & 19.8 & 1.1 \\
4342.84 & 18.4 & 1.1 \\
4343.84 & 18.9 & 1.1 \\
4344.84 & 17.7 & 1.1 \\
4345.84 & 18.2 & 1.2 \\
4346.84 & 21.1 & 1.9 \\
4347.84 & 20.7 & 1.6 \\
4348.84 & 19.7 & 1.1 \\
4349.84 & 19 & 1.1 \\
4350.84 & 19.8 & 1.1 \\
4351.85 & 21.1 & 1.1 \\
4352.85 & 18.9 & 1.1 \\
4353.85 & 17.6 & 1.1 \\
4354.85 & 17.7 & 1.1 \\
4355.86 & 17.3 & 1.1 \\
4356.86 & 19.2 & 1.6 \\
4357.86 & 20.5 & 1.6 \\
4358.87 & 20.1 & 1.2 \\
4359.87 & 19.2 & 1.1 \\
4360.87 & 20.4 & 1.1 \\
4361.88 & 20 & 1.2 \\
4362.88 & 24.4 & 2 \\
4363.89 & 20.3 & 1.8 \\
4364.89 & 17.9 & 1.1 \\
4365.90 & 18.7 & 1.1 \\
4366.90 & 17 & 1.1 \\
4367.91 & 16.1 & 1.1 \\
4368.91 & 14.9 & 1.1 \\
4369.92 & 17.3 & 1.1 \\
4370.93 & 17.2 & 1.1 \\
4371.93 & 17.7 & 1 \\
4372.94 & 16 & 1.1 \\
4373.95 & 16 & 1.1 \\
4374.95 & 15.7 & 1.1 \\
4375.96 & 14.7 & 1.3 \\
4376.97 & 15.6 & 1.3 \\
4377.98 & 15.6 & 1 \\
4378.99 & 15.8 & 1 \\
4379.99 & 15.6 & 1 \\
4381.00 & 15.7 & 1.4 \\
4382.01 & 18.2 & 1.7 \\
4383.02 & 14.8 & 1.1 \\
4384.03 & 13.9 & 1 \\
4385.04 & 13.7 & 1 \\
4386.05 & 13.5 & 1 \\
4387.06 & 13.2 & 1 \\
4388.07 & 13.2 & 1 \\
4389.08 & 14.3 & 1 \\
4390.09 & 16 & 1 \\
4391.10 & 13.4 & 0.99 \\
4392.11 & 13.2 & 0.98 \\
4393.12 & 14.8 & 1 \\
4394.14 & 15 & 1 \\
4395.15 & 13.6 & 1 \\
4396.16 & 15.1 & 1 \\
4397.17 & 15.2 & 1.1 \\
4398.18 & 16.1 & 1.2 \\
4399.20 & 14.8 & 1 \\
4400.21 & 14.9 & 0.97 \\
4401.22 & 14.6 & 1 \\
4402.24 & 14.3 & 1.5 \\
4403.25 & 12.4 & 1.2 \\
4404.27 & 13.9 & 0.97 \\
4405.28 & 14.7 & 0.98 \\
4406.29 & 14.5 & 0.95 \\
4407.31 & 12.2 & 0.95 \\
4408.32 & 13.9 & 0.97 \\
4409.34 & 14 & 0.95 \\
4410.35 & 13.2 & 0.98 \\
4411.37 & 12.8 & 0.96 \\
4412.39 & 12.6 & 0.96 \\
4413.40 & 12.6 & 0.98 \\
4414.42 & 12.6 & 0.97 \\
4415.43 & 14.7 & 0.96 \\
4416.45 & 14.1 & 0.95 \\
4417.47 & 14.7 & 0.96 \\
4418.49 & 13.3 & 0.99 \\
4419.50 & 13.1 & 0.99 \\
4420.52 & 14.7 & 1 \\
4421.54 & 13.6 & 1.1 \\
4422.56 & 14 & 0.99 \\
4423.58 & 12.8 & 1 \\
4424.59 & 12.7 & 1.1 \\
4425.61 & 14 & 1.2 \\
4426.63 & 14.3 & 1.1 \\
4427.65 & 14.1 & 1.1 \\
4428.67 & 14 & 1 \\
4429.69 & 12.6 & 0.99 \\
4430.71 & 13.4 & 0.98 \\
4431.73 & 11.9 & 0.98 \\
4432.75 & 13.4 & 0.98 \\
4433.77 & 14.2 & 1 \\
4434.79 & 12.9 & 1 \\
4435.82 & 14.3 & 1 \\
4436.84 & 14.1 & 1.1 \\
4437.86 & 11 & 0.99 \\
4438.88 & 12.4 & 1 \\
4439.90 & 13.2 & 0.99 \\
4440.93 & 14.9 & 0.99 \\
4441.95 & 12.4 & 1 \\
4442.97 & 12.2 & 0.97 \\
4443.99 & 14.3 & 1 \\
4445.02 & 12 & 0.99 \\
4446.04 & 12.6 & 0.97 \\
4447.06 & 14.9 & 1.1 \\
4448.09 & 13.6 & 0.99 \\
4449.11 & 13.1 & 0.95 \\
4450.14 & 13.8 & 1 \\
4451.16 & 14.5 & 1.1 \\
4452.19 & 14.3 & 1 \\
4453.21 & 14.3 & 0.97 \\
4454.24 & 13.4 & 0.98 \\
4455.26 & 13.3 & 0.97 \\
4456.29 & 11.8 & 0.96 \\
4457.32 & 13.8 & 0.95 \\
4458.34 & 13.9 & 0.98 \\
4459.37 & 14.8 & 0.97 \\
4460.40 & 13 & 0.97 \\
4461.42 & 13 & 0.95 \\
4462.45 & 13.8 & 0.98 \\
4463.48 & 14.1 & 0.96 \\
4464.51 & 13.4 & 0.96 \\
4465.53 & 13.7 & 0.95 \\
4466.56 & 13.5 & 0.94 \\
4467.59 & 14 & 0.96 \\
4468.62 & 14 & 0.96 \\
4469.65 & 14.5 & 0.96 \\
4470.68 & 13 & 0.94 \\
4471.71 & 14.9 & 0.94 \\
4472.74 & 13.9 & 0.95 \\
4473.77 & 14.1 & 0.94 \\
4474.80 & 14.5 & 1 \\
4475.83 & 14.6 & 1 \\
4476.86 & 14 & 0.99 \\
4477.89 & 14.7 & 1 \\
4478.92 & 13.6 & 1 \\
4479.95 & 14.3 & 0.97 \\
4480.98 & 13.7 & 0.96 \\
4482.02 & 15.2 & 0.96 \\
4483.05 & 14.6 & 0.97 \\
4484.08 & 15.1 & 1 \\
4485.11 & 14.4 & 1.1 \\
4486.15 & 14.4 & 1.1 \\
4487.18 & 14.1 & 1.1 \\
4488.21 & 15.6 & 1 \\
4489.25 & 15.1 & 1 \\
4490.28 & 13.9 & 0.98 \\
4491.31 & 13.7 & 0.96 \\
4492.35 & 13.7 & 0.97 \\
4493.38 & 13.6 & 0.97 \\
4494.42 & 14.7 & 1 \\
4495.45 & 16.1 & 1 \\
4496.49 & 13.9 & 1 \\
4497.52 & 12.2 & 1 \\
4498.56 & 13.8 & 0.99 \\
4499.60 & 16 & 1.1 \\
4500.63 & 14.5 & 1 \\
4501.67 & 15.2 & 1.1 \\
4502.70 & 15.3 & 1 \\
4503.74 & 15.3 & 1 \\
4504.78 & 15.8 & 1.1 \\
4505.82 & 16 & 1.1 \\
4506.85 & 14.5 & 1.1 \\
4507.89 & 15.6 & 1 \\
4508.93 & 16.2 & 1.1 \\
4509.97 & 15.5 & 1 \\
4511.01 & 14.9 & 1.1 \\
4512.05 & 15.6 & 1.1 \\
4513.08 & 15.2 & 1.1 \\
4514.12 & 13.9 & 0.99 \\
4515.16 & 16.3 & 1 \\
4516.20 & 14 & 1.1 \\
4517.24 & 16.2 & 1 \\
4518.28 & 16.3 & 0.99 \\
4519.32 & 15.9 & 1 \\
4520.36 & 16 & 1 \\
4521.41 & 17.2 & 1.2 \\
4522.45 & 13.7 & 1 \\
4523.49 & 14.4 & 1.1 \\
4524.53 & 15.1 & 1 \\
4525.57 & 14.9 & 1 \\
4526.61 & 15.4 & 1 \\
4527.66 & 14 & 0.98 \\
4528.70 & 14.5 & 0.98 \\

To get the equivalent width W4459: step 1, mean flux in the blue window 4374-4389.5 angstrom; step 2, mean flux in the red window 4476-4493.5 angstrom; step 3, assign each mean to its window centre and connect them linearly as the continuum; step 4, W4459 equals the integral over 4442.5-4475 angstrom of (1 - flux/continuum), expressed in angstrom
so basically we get 1.8 angstrom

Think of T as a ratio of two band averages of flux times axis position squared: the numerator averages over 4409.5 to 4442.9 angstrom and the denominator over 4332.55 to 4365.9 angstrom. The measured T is 0.73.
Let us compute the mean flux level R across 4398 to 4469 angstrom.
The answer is 13.6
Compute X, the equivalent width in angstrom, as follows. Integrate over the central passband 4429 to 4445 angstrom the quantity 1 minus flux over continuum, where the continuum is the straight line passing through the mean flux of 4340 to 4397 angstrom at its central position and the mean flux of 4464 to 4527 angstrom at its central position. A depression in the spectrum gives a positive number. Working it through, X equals 2.7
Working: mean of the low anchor 17.2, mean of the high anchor 14.7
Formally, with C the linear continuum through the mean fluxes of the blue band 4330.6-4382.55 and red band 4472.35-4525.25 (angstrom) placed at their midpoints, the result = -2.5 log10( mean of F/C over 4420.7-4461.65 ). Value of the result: 0.20 mag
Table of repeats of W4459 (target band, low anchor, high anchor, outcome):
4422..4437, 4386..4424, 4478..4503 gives 0.62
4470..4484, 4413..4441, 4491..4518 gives 0.14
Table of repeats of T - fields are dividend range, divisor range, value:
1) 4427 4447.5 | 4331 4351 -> 0.75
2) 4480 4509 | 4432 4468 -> 1.11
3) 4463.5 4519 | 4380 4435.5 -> 1.09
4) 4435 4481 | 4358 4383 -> 0.81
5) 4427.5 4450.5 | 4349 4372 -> 0.73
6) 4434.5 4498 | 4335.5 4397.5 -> 0.84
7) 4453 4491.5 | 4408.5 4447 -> 1.07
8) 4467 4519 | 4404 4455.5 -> 1.12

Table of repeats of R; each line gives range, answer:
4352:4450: 15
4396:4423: 13.9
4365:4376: 16.6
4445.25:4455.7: 13.7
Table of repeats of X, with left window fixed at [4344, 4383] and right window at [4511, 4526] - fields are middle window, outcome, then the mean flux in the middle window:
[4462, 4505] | 4.33 angstrom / 14.3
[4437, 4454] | 3.34 angstrom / 13.4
